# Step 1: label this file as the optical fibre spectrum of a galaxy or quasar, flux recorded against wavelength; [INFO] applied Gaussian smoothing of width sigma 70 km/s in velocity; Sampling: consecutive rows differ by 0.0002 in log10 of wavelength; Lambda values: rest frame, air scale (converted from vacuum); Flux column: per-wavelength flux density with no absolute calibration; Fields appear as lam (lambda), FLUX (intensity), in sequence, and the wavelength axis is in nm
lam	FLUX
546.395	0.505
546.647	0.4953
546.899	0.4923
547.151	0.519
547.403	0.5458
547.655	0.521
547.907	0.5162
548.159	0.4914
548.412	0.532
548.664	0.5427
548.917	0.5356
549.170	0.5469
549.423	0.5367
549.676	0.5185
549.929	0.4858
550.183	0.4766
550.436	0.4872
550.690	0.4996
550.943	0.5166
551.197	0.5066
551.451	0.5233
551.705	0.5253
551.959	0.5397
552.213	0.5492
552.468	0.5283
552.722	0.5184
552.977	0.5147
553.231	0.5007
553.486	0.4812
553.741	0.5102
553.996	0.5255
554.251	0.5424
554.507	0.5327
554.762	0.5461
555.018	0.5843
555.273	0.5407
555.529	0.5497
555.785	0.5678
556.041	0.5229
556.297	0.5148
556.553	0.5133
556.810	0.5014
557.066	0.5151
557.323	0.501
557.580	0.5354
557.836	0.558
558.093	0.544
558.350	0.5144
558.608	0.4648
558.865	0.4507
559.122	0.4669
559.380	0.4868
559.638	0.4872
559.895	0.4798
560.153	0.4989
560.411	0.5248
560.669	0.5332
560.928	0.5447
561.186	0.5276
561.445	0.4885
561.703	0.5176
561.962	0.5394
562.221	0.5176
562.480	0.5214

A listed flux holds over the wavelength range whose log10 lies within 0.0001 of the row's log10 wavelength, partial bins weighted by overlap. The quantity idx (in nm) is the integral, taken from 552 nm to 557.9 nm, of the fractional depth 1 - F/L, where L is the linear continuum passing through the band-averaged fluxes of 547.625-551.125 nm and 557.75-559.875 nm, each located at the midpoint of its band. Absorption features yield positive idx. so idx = -0.30 nm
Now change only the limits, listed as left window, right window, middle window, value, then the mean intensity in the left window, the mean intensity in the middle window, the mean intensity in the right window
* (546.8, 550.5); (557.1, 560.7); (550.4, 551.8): 0.008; 0.517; 0.511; 0.503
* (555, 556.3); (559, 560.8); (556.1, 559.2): 0.093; 0.547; 0.508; 0.497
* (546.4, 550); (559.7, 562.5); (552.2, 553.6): 0.016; 0.52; 0.513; 0.517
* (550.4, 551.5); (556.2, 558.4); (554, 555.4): -0.084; 0.507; 0.547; 0.522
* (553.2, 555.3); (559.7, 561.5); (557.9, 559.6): 0.092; 0.53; 0.49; 0.514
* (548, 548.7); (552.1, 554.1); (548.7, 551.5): 0.029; 0.519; 0.513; 0.516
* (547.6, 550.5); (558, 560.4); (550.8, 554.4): -0.094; 0.516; 0.52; 0.489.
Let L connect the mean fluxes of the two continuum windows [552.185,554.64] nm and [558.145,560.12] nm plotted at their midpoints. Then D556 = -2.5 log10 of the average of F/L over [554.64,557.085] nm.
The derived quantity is -0.07 mag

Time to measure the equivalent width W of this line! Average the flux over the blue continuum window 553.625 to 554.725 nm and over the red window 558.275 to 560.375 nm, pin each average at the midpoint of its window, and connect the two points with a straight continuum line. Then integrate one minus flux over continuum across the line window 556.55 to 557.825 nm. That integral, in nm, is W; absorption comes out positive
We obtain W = -0.04 nm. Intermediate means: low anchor 0.529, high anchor 0.482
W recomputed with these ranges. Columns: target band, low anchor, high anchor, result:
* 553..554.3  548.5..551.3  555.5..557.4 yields 0.02 nm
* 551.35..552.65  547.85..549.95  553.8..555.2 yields 0.01 nm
